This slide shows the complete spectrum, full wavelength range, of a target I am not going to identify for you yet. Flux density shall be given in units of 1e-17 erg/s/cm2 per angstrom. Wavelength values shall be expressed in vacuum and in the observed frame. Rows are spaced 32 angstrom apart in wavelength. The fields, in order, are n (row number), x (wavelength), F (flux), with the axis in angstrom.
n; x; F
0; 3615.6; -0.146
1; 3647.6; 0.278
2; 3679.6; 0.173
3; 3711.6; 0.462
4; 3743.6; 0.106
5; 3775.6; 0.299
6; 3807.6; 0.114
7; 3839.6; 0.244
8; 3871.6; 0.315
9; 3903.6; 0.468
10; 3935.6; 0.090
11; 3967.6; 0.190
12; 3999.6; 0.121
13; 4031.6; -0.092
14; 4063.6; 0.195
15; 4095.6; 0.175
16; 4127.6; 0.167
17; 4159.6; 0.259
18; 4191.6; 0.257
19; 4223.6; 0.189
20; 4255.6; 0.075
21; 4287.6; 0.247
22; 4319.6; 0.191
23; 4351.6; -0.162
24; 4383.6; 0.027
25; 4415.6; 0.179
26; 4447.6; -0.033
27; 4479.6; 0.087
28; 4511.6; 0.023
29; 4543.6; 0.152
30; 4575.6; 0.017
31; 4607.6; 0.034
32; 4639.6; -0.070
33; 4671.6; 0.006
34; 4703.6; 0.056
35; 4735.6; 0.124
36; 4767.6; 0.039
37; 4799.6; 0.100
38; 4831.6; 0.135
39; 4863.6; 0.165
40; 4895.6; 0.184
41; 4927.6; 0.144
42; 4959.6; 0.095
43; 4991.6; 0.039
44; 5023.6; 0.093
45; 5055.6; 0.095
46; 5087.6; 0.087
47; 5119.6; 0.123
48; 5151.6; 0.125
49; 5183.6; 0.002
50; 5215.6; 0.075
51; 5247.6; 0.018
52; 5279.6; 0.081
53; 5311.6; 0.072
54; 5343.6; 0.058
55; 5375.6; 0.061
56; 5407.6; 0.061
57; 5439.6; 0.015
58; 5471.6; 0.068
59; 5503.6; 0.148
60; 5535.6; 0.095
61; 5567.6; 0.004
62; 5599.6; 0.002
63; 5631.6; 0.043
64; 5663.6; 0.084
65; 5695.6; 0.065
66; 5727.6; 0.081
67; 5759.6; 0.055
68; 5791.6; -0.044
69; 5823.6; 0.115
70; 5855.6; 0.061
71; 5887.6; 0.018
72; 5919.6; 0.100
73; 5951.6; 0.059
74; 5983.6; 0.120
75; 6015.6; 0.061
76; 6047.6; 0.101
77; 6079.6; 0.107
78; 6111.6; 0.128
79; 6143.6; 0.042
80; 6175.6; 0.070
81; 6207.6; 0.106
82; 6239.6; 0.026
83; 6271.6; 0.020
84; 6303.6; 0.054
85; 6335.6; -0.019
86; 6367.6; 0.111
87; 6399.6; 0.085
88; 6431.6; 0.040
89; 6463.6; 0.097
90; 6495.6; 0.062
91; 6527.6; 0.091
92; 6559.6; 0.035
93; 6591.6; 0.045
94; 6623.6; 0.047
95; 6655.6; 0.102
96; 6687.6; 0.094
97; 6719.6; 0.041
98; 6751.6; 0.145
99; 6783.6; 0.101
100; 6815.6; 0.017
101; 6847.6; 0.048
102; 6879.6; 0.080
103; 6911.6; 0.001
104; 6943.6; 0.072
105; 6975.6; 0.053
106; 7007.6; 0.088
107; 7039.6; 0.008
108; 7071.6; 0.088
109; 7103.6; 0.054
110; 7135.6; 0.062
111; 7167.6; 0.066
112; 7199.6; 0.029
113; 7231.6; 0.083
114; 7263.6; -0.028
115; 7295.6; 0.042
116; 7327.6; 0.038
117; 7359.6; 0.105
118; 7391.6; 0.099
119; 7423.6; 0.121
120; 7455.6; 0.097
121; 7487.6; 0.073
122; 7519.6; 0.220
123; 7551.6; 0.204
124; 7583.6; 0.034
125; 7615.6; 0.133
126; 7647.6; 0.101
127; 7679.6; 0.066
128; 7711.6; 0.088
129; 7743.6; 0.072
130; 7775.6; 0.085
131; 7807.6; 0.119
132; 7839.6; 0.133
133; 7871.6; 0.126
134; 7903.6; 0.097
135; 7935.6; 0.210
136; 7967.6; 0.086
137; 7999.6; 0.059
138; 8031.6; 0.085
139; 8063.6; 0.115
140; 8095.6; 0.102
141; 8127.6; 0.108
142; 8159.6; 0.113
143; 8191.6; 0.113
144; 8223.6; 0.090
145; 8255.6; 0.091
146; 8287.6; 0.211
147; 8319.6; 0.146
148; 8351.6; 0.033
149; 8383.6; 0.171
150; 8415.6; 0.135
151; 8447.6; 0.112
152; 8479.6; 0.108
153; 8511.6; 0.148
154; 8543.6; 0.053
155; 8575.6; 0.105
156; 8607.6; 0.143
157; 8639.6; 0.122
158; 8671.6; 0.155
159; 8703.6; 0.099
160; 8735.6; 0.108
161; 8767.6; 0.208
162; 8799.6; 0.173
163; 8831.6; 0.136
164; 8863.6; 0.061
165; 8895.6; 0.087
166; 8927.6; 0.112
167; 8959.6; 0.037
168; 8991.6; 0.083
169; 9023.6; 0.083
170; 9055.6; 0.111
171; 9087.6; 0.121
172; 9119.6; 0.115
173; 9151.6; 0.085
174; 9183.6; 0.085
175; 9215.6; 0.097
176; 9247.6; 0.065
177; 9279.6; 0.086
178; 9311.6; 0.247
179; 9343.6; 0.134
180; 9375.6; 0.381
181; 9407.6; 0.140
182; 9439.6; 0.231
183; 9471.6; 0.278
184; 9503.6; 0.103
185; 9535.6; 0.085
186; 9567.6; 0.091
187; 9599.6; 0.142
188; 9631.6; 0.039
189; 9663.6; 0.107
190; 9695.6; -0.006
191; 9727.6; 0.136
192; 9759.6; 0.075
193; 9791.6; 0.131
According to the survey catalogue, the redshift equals 1.021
